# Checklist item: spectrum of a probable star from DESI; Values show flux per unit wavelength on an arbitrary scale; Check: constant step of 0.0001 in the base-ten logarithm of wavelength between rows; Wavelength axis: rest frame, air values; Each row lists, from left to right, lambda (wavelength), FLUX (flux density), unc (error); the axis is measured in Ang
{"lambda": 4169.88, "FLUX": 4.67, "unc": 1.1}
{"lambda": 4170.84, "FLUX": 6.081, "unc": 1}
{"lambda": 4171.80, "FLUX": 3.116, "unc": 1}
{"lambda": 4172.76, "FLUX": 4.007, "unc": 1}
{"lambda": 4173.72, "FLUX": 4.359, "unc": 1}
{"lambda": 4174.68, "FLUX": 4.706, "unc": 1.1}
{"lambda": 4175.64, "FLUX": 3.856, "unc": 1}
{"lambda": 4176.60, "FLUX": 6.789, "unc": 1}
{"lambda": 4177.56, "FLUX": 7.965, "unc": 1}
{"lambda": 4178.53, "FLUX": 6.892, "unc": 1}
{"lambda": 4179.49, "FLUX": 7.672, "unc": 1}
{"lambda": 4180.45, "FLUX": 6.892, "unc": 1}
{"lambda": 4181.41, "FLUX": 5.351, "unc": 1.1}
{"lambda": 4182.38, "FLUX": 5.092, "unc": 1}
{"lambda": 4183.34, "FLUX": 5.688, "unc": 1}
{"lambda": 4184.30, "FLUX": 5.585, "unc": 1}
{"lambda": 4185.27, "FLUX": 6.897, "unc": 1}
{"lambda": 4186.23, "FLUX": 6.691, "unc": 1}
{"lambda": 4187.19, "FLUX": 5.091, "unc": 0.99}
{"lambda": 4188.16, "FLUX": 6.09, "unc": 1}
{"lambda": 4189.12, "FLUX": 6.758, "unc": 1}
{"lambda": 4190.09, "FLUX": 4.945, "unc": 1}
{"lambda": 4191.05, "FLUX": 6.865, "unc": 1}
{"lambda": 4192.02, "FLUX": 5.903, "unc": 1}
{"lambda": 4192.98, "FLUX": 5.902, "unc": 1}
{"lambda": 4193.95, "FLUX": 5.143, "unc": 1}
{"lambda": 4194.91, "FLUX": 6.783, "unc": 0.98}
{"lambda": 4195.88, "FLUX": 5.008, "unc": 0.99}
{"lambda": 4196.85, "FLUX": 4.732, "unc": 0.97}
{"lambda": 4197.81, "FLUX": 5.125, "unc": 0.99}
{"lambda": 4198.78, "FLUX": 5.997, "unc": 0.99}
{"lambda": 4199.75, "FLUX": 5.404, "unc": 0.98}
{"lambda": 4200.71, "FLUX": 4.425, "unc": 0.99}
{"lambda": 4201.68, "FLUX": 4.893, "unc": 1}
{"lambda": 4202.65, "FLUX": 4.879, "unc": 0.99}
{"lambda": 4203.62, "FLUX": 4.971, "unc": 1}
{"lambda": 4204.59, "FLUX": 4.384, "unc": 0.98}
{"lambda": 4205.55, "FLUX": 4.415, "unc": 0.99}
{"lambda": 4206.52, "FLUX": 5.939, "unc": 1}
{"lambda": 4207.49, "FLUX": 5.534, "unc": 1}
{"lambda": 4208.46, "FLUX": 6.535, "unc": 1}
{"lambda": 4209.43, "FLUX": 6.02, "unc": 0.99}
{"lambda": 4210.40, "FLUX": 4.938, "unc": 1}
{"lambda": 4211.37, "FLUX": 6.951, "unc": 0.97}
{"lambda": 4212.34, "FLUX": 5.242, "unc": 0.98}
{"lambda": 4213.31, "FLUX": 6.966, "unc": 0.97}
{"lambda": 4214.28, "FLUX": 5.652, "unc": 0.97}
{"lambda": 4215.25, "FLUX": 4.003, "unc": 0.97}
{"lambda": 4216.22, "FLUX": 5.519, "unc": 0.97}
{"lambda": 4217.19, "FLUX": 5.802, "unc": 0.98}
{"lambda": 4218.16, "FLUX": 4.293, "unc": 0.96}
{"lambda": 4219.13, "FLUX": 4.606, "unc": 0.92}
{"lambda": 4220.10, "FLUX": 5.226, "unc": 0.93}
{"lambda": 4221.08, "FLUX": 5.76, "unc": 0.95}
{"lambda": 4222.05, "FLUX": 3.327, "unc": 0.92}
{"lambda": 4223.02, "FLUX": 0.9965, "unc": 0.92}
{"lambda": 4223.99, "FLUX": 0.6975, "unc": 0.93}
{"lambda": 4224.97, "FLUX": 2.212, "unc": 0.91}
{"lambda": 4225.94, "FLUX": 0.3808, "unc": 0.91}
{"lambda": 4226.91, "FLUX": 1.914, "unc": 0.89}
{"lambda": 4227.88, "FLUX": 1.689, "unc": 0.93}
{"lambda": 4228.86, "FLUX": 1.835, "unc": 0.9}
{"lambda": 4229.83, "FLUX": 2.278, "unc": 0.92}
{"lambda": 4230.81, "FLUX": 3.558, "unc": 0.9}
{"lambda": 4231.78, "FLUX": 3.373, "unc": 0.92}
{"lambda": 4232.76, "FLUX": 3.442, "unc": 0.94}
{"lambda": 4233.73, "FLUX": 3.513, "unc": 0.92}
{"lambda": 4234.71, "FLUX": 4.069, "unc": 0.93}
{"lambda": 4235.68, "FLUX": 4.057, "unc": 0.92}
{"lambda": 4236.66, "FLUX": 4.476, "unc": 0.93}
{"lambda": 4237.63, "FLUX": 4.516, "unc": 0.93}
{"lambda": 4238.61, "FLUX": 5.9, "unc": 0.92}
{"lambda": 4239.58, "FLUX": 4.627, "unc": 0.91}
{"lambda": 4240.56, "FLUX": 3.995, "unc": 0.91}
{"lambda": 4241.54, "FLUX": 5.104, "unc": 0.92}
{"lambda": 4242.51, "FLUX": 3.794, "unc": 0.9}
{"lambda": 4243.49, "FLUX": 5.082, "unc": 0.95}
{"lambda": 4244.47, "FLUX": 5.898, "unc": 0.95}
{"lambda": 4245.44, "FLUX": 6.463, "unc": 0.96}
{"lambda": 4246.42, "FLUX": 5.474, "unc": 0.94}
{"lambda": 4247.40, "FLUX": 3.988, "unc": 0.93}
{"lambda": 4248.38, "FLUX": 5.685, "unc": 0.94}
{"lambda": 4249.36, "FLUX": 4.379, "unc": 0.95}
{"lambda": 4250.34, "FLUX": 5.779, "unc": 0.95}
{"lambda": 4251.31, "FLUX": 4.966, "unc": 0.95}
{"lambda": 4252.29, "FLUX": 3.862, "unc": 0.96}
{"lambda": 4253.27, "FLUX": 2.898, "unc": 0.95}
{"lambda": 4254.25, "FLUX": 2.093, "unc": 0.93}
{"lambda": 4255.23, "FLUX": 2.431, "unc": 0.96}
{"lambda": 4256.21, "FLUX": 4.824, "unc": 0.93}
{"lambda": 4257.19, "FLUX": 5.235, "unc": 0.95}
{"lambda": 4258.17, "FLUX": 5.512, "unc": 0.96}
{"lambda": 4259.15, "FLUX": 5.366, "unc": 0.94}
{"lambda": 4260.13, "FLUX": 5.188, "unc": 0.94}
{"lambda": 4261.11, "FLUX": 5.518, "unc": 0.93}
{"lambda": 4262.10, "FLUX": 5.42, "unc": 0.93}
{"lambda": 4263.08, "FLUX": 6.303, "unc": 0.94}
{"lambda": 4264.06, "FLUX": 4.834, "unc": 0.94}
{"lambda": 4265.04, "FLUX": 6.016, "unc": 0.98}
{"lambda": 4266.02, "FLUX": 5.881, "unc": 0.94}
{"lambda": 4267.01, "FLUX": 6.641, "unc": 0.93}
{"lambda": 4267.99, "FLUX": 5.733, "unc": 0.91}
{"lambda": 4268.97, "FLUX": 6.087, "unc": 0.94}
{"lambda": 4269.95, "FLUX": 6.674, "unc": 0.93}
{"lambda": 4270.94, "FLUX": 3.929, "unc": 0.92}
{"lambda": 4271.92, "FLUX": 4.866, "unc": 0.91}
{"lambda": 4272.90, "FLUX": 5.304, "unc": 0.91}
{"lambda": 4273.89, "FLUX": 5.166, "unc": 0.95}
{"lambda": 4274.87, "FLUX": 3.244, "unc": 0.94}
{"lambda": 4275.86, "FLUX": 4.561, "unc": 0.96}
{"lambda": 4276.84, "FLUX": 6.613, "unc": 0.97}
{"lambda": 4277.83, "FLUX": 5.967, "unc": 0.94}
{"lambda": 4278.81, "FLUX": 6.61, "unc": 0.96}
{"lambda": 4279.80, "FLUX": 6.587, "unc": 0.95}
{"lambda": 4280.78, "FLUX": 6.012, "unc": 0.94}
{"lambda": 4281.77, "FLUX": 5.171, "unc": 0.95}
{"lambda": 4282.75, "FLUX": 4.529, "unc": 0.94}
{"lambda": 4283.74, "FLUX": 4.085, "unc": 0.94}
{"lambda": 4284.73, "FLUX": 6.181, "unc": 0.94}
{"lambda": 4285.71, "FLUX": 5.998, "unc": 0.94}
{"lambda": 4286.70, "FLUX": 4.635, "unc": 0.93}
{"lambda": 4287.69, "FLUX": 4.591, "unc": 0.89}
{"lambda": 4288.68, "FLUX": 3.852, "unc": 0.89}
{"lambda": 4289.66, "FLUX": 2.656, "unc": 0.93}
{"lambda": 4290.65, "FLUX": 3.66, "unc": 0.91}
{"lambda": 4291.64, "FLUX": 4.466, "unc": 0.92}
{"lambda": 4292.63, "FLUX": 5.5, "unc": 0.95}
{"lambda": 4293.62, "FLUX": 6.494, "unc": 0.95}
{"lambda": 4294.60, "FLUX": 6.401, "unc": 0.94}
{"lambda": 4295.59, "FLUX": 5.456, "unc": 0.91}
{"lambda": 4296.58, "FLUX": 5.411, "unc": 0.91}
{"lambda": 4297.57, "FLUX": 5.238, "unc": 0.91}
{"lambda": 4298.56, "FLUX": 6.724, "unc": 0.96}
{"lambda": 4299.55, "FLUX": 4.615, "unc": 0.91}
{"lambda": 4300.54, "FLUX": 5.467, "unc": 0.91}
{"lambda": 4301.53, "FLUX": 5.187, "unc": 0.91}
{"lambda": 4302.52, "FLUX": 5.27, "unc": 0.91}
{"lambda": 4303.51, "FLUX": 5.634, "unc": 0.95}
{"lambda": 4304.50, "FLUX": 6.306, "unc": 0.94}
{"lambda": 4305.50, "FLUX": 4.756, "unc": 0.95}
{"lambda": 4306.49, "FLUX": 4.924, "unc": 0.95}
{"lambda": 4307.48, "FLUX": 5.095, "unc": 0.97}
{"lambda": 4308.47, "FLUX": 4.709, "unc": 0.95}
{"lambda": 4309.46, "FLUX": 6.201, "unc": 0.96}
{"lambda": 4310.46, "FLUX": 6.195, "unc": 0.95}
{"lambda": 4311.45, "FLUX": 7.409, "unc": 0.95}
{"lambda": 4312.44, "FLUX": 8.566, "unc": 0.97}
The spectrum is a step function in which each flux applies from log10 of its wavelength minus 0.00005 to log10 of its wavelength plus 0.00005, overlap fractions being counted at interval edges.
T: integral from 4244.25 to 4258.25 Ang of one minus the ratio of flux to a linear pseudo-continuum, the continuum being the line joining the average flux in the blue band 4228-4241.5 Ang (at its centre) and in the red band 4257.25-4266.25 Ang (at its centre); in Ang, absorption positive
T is 0.7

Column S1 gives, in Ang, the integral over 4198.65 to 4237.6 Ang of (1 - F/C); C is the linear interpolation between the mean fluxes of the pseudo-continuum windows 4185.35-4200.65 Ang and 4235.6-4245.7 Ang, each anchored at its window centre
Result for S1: 8.05 Ang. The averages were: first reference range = 5.76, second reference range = 4.9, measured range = 4.24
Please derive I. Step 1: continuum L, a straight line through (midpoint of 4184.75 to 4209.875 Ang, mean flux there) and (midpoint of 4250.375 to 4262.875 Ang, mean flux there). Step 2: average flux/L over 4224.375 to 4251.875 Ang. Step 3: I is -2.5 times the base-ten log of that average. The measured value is 0.200 mag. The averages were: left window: 5.59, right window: 4.54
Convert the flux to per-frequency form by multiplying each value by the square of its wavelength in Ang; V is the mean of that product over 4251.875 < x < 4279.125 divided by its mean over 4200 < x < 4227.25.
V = 1.2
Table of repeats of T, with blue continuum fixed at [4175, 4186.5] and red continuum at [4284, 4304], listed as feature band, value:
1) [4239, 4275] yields 3.3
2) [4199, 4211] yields 1.6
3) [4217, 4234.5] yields 8.4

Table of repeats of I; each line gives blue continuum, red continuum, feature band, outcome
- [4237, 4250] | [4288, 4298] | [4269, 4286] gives -0.097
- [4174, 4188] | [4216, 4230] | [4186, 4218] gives -0.230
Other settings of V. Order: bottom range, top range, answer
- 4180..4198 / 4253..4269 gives 0.90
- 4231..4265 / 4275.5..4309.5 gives 1.16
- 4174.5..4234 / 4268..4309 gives 1.11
